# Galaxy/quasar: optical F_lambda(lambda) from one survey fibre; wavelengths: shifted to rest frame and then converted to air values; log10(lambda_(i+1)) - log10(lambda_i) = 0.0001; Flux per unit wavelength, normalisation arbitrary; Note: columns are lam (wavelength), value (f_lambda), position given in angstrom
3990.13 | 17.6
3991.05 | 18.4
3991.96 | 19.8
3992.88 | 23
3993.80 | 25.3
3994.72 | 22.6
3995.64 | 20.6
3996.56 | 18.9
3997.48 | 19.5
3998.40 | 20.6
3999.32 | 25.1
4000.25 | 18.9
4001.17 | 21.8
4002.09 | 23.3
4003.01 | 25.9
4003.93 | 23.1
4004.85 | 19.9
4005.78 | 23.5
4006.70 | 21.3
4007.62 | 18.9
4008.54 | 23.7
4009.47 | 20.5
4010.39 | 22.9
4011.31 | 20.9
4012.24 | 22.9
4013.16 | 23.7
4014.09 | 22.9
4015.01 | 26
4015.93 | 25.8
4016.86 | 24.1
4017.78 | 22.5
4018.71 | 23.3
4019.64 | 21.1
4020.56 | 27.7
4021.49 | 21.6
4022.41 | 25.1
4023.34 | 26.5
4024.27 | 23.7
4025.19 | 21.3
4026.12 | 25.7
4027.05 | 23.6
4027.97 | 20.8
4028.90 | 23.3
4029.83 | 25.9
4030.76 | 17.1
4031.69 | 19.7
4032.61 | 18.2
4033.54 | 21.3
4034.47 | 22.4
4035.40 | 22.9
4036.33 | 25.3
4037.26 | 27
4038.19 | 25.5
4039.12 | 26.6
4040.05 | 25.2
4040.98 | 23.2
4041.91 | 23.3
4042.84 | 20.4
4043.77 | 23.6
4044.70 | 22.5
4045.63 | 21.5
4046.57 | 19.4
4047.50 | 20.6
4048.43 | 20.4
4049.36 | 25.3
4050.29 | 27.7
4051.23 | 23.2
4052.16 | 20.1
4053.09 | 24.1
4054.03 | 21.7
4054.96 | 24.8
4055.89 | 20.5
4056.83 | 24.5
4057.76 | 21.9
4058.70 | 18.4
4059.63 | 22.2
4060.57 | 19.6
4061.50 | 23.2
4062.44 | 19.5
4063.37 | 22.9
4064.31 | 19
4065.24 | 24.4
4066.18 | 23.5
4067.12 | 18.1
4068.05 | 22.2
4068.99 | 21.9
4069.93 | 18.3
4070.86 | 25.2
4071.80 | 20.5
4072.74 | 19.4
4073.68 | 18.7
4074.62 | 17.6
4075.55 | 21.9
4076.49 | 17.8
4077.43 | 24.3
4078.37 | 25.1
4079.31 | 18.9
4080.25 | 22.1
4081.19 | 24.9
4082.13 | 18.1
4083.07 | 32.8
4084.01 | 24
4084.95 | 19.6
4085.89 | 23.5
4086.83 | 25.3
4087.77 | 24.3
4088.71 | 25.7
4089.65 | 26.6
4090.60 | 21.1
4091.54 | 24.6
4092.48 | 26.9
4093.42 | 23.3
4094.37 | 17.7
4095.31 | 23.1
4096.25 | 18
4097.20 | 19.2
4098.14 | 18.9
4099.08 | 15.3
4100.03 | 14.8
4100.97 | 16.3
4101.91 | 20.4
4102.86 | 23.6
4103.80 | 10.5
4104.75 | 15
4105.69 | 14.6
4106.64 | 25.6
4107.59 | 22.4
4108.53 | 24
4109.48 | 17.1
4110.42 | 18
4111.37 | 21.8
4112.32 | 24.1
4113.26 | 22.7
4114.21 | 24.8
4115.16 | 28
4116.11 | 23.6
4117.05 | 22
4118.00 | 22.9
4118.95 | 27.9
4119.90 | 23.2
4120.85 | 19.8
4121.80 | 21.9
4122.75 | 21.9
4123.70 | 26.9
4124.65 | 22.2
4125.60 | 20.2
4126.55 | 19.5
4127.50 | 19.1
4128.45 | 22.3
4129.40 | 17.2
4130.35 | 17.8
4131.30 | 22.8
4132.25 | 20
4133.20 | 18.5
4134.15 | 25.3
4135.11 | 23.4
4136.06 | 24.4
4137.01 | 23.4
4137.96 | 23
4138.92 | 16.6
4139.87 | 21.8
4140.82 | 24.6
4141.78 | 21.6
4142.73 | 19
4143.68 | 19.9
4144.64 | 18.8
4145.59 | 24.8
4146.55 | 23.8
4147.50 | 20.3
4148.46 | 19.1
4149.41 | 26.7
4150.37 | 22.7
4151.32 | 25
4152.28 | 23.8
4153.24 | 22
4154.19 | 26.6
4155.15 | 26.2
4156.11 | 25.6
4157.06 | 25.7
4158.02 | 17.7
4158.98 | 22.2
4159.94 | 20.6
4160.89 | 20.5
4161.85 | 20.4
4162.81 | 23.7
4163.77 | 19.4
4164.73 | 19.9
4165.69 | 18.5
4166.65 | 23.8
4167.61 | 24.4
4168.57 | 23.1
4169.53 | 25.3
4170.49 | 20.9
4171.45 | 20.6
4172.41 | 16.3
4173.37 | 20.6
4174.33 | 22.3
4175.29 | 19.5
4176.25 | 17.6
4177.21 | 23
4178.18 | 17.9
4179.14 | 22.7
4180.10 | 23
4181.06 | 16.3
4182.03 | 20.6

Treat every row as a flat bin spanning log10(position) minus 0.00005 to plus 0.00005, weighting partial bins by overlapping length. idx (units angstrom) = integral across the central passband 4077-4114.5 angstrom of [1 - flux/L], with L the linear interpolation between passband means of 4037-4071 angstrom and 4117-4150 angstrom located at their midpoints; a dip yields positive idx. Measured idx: 1.1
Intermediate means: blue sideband 22.4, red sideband 21.8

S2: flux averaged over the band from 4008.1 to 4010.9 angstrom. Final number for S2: 22.3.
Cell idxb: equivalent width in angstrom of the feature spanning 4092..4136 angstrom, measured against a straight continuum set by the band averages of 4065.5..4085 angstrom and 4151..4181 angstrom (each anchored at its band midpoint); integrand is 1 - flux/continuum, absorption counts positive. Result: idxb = 1.53 angstrom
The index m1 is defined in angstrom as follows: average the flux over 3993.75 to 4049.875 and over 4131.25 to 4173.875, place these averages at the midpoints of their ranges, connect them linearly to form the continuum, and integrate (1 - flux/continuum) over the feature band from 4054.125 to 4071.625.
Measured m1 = 0.7 angstrom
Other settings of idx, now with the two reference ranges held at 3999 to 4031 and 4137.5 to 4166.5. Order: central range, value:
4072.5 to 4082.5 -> 0.75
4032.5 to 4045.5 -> -0.37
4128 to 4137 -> 0.31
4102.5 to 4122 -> 0.64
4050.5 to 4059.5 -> 0.17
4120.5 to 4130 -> 0.49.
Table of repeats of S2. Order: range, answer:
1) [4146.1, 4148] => 22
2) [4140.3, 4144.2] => 21.3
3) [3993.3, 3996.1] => 22.8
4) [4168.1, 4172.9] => 21.2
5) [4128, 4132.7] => 20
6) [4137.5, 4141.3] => 21.5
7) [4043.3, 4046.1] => 22.5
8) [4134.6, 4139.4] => 22.2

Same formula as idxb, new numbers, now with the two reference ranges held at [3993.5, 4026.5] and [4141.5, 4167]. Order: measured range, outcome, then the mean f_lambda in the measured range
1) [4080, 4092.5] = -1.0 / 24.2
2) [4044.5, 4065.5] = 0.5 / 22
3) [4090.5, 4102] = 1.3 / 19.9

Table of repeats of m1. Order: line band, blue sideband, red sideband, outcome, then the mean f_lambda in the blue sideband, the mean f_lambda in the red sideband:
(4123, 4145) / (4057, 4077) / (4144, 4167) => 0.7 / 20.8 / 22.4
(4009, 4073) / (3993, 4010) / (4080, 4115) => -2.7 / 21.9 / 21.4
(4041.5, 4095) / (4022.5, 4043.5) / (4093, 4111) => -3.5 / 23.2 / 18.8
